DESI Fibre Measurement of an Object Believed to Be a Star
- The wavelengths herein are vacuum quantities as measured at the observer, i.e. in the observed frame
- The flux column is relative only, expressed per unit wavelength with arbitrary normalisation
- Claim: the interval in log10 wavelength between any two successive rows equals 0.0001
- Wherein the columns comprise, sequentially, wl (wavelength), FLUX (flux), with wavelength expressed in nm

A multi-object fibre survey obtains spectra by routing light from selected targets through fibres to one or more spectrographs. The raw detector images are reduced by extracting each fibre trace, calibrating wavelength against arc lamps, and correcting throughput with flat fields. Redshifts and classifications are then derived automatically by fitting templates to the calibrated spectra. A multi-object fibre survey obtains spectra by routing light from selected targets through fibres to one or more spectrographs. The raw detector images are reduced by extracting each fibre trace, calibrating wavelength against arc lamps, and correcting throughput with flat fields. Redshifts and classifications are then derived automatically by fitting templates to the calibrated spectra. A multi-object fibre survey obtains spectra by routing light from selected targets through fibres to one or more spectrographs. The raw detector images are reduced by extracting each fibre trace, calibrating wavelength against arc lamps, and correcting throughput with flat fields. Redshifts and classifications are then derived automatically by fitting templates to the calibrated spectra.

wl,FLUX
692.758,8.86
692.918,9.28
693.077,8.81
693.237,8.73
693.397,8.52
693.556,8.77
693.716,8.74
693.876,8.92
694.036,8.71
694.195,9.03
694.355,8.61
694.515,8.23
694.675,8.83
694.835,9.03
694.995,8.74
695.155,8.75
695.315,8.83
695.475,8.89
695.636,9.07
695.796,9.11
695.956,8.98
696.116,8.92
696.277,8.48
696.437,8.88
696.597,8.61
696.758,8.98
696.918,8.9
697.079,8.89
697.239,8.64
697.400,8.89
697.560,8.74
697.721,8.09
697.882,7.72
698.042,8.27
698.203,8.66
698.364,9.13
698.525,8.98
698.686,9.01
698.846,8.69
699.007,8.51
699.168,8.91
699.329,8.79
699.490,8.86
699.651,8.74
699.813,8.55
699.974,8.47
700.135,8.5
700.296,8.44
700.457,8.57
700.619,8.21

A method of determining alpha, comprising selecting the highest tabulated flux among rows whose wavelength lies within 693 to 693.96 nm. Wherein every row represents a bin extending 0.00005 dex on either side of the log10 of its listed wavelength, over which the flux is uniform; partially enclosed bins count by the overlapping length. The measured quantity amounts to 8.92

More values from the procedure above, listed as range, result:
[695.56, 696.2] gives 9.11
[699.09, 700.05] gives 8.91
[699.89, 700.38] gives 8.5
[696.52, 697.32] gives 8.98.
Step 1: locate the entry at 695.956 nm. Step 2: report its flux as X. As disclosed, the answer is 8.98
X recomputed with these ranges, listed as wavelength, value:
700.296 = 8.44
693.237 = 8.73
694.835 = 9.03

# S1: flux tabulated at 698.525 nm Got 8.98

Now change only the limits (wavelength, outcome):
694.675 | 8.83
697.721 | 8.09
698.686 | 9.01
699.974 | 8.47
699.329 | 8.79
